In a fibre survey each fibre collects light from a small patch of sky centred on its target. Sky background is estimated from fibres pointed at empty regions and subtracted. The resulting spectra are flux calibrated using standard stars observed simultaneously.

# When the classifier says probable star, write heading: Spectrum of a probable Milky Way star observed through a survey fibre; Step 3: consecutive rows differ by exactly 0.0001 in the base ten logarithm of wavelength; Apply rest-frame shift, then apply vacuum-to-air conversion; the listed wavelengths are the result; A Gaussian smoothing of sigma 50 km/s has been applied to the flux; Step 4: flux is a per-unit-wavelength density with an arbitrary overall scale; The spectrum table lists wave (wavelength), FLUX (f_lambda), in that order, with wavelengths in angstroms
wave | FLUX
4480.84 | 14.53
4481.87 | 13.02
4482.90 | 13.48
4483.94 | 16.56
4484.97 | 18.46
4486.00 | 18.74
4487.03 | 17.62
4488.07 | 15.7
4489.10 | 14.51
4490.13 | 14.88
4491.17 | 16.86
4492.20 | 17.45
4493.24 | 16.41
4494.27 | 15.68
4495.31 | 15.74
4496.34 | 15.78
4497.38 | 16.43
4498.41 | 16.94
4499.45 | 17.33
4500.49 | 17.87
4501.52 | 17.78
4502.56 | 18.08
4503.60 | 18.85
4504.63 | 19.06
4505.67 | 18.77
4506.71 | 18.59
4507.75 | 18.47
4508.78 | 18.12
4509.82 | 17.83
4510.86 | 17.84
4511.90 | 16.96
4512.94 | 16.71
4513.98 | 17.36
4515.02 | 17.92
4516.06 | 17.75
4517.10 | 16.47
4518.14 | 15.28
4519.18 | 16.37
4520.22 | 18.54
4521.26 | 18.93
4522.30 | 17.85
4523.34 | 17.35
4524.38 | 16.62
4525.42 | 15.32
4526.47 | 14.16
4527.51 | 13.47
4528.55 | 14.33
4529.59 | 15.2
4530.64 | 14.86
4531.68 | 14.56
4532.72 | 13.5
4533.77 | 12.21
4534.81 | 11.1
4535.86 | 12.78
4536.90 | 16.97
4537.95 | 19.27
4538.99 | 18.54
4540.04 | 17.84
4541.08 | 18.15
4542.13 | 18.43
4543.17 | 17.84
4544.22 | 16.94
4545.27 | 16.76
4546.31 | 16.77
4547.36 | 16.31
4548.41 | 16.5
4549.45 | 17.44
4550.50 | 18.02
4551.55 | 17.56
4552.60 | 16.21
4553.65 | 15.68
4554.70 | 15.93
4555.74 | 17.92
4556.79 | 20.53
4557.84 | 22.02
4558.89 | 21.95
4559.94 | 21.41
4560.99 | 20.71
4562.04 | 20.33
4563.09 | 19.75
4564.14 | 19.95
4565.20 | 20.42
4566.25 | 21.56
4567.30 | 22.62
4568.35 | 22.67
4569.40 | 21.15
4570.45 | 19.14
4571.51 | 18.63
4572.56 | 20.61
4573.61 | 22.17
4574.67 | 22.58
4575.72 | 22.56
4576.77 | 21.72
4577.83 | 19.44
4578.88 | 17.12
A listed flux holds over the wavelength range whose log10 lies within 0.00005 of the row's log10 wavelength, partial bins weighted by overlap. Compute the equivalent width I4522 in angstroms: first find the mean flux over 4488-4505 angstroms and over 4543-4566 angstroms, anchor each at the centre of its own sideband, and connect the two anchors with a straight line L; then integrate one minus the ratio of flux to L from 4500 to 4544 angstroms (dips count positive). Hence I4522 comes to 1.96 angstroms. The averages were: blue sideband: 16.8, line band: 16.8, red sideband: 18.5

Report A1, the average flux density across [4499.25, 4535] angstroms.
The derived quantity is 16.7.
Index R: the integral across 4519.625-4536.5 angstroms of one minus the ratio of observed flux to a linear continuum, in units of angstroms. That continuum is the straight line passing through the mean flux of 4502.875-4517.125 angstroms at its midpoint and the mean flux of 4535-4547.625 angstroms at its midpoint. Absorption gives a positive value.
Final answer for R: 2.3 angstroms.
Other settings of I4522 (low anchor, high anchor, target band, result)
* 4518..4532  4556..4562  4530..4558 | 3.3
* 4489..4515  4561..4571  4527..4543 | 3.1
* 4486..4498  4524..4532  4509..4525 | -2.2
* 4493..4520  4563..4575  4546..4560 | 1.4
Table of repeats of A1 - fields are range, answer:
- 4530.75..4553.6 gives 16.3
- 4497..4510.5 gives 18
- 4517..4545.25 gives 16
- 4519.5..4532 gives 16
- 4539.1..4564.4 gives 18.4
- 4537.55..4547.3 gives 17.8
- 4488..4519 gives 17.1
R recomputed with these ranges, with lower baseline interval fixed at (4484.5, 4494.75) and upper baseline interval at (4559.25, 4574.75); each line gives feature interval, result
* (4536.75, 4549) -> 1.25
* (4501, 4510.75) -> -0.47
